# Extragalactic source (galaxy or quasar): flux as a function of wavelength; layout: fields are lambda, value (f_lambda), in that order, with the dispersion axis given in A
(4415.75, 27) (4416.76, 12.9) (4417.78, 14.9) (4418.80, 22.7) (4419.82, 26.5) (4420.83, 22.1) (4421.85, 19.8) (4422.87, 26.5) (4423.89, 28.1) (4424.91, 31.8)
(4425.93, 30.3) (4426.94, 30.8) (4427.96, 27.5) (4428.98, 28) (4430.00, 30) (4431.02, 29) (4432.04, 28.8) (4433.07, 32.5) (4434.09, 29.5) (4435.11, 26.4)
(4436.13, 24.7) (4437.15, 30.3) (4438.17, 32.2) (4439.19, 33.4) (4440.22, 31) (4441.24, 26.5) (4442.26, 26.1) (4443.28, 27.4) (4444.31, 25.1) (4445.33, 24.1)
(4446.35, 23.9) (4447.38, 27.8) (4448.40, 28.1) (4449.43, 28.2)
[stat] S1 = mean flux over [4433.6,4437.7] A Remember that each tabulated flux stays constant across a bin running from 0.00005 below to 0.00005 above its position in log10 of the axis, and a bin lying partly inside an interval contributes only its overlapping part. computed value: 27.8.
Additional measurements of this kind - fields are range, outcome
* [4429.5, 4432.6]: 29.2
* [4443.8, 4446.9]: 24.4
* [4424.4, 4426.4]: 31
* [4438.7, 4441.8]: 30.2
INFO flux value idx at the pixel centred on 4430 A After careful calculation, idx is 30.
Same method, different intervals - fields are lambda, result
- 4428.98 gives 28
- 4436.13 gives 24.7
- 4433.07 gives 32.5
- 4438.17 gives 32.2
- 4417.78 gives 14.9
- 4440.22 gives 31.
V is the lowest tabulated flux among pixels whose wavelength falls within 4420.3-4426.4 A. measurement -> 19.8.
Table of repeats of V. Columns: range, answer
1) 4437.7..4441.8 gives 26.5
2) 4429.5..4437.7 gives 24.7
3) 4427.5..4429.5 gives 27.5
